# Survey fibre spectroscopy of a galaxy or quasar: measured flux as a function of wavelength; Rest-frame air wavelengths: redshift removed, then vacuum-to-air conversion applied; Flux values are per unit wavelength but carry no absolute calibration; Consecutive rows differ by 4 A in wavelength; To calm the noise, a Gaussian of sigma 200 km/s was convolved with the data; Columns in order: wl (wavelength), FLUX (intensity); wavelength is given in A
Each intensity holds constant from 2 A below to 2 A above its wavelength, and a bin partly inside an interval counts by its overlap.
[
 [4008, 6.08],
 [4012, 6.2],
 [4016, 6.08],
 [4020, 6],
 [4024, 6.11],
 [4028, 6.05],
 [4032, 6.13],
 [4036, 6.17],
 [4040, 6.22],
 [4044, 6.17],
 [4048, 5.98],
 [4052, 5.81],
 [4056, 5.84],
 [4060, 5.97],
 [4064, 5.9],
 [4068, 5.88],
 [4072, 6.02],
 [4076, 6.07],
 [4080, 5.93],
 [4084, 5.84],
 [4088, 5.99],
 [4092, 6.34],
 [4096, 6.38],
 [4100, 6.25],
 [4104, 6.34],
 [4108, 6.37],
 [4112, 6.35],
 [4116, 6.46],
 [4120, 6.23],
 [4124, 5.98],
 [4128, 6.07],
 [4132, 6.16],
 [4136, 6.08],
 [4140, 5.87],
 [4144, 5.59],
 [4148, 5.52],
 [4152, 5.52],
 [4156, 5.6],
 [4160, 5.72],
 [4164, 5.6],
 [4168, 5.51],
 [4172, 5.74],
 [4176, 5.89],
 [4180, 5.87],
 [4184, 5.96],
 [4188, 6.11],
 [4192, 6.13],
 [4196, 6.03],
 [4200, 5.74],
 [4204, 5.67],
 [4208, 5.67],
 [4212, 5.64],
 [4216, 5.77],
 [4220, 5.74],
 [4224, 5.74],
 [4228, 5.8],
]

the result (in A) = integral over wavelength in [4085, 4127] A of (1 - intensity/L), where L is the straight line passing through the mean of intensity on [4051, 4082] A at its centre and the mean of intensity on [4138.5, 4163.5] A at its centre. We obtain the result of -3.4 A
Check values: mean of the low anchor 5.93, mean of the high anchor 5.63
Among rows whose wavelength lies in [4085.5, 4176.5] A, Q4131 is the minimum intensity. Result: 5.51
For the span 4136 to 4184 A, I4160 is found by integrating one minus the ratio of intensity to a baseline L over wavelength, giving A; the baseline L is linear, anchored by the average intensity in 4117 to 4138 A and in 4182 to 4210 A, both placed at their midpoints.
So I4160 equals 2.5 A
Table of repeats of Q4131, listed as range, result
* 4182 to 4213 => 5.64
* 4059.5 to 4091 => 5.84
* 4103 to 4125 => 5.98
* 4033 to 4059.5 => 5.81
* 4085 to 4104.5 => 5.99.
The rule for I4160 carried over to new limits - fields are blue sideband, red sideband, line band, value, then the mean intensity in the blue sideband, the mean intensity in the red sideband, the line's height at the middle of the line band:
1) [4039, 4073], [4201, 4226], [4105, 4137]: -1.97 A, 5.97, 5.71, 5.86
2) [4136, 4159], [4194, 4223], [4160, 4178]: 0.02 A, 5.66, 5.75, 5.69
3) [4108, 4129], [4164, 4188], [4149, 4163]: 0.82 A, 6.24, 5.8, 5.96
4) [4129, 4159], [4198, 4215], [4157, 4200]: -0.91 A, 5.77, 5.69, 5.72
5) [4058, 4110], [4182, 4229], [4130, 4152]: 0.59 A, 6.1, 5.83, 5.97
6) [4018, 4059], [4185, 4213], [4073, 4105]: -0.76 A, 6.05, 5.87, 5.99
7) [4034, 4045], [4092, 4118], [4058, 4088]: 1.56 A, 6.19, 6.36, 6.27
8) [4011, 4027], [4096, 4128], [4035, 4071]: 0.98 A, 6.09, 6.28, 6.16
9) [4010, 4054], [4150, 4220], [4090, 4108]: -1.16 A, 6.08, 5.77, 5.95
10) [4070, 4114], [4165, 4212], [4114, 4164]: 1.00 A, 6.17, 5.83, 6.01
